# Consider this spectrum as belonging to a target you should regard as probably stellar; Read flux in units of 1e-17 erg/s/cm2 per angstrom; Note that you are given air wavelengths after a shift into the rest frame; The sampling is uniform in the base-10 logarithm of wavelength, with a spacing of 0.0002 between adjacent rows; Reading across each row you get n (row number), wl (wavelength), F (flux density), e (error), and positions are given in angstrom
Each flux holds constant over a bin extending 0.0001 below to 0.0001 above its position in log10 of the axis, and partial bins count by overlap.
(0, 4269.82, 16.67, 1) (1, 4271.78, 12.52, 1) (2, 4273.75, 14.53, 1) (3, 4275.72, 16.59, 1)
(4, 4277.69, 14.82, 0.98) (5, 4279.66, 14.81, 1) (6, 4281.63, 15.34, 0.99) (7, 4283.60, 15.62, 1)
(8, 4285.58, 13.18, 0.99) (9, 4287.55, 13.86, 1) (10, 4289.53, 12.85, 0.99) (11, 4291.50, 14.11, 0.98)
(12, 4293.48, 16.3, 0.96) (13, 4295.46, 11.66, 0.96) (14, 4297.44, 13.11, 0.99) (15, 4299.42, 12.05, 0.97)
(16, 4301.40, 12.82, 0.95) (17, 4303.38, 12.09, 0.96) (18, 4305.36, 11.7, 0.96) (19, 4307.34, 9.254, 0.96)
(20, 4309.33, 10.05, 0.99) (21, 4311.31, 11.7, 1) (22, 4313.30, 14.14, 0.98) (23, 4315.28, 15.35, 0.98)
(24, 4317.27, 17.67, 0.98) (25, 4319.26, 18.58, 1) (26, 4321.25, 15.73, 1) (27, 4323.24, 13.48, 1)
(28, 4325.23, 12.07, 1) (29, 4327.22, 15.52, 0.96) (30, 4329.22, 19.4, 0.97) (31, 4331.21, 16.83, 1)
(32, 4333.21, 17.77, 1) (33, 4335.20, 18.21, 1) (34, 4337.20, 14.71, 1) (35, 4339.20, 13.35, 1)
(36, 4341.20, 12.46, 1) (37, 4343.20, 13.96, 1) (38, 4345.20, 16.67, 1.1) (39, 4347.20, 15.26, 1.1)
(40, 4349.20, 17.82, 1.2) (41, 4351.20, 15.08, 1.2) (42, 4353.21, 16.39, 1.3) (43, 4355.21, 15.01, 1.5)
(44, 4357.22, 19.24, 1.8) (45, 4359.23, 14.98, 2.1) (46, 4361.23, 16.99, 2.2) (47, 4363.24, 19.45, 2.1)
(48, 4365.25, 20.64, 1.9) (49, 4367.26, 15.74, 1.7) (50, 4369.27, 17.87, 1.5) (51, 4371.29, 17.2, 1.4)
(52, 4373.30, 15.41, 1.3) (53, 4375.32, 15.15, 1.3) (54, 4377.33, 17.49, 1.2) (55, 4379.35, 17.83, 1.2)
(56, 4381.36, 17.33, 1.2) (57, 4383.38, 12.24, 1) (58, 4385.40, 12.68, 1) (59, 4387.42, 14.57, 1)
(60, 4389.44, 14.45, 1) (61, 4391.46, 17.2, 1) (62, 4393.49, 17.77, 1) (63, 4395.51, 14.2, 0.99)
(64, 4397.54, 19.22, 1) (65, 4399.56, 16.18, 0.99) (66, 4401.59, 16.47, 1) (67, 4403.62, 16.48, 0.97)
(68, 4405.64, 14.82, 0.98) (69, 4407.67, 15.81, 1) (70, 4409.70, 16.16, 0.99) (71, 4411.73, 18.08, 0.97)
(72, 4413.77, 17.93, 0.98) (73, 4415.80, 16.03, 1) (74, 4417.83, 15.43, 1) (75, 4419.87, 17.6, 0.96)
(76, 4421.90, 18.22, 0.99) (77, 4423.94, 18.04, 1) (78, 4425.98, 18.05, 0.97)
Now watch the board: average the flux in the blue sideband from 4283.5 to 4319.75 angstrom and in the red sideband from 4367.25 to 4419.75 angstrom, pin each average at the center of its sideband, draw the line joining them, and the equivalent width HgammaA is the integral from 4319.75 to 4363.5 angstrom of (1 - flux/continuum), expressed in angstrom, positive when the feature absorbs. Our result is -3.9 angstrom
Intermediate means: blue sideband 13.4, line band 15.9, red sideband 16.2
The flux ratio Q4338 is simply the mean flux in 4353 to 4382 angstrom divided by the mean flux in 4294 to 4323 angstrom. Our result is 1.3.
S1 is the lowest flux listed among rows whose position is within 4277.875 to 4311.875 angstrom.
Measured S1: 9.254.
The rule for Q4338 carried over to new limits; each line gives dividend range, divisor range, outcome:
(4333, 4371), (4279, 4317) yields 1.24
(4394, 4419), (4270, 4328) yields 1.18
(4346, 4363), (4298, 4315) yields 1.38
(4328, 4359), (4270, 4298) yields 1.12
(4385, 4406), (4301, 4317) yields 1.29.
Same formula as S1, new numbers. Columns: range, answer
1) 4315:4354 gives 12.07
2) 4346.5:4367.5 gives 14.98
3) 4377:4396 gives 12.24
